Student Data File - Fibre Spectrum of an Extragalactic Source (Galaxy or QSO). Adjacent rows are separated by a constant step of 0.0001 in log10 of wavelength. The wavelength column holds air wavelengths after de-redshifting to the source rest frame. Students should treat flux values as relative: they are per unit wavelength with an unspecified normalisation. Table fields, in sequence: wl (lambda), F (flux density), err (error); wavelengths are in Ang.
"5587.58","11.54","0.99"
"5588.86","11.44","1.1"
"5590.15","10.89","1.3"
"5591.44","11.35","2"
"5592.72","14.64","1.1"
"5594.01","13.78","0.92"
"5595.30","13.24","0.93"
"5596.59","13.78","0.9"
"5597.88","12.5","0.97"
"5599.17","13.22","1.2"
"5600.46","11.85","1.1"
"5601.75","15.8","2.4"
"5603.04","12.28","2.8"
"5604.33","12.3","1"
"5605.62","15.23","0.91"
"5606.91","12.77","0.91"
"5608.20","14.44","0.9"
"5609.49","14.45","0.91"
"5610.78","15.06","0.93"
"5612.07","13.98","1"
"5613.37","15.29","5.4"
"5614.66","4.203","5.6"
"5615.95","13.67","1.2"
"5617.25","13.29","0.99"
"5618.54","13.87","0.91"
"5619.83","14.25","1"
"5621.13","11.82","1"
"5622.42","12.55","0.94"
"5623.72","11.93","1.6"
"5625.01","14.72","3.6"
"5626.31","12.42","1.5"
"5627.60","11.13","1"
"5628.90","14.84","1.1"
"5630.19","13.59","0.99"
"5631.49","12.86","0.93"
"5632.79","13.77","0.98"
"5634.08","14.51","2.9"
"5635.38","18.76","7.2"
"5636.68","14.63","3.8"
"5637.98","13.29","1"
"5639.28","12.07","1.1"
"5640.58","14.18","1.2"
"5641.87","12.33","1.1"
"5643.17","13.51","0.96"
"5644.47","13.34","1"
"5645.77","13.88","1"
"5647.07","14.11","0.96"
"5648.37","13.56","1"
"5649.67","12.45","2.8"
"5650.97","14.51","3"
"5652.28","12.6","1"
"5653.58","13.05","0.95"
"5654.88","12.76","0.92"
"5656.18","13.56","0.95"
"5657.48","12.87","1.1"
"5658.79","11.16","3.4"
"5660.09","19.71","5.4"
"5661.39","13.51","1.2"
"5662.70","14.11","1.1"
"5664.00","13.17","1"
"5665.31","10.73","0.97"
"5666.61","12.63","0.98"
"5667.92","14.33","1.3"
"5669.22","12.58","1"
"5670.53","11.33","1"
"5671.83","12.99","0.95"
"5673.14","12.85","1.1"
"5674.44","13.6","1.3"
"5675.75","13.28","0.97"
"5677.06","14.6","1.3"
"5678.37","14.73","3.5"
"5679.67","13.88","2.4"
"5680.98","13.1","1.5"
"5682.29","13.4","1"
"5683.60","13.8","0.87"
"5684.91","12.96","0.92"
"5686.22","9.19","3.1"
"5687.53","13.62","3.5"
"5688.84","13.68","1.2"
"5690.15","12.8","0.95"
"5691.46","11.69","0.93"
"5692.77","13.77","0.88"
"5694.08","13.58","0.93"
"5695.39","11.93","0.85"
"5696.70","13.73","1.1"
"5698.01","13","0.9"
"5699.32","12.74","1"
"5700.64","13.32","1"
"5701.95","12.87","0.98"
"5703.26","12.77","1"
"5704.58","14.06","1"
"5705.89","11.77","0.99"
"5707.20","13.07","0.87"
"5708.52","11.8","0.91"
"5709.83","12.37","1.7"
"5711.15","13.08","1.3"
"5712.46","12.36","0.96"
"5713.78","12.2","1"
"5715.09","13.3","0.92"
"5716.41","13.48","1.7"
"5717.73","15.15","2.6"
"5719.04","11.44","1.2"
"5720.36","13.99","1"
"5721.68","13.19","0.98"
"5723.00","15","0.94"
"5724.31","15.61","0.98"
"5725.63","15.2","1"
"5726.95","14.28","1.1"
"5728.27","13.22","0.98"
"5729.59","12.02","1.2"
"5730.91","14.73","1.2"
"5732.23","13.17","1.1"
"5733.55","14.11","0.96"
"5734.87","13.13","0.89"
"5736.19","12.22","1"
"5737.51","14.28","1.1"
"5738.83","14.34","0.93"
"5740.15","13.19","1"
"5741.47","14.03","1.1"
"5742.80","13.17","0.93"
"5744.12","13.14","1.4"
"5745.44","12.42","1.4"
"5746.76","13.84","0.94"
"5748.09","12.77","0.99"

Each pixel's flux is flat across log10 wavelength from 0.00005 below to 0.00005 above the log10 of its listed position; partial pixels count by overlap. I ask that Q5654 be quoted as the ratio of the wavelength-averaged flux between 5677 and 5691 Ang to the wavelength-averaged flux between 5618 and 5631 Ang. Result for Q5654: 1.0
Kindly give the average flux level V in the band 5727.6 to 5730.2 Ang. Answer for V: 12.6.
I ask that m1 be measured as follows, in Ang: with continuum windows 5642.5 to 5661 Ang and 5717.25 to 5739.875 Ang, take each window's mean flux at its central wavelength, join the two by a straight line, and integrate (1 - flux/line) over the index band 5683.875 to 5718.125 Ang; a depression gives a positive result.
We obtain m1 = 2.2 Ang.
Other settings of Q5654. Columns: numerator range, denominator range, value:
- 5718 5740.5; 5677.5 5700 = 1.05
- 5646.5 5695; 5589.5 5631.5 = 1.01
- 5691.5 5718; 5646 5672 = 0.97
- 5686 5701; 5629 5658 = 0.94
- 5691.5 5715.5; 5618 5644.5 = 0.95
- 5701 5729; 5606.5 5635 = 1.01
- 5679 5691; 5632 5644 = 0.92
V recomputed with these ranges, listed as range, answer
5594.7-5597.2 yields 13.5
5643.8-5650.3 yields 13.5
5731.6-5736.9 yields 13.2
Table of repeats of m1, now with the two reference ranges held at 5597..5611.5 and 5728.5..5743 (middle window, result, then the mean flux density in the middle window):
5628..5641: -0.56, 14.2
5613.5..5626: 1.13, 12.4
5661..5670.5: 0.48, 12.9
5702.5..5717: 0.83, 12.7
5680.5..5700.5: 0.98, 12.9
